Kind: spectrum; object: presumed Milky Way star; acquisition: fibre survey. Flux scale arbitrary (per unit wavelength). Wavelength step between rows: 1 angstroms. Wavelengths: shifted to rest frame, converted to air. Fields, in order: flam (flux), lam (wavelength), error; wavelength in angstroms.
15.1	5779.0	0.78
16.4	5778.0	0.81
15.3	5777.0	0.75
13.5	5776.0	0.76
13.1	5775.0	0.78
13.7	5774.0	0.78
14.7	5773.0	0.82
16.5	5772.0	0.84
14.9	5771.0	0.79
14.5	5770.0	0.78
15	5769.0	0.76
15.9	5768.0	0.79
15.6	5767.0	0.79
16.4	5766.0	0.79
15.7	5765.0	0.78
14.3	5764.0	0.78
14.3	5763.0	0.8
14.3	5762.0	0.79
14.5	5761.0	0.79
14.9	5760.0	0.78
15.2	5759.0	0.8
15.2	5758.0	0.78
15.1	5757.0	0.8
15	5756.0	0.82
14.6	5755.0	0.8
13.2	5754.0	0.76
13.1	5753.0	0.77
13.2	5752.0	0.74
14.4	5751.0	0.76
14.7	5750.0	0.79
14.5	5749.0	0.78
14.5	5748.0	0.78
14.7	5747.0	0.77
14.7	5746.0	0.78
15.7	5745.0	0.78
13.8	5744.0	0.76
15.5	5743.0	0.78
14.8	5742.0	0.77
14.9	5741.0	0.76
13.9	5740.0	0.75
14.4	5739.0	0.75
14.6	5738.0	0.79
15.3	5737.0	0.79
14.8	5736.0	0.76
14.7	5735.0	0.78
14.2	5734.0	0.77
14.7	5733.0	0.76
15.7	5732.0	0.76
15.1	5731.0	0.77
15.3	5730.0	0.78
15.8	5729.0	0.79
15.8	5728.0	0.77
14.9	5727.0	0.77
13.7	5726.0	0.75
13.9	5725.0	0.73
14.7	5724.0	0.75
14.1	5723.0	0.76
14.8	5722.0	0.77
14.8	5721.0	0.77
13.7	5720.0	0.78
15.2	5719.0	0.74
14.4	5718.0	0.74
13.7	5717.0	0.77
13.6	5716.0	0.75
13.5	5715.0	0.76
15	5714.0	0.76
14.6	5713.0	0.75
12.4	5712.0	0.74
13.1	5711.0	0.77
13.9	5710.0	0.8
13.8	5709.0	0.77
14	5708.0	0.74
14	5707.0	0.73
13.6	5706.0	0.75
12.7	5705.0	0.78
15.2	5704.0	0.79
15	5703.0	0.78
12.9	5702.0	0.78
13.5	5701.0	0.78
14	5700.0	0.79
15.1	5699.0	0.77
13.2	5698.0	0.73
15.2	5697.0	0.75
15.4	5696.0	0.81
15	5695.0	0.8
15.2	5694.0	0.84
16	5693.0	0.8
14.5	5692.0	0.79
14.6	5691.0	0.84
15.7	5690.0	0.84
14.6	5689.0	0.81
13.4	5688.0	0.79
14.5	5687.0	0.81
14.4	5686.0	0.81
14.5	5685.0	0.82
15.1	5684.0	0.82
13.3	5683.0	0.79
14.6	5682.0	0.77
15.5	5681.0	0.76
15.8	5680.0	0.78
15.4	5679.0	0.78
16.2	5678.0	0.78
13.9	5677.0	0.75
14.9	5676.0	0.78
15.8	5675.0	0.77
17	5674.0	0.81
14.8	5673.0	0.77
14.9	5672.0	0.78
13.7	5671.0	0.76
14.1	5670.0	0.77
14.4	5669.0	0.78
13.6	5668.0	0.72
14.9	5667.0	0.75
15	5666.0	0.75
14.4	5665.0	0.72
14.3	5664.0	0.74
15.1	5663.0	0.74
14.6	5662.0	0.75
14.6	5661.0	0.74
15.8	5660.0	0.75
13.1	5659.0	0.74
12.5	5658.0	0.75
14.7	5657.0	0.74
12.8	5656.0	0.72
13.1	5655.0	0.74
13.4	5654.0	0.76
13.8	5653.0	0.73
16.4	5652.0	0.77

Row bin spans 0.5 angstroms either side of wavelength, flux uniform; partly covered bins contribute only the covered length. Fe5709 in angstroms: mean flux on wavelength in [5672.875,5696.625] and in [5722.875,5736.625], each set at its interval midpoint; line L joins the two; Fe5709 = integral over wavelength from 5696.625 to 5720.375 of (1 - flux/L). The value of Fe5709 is 1.5 angstroms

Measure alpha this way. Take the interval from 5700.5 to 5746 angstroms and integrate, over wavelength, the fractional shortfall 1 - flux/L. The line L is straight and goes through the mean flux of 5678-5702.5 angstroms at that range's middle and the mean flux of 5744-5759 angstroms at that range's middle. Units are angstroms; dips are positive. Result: 0.5 angstroms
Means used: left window 14.7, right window 14.5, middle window 14.4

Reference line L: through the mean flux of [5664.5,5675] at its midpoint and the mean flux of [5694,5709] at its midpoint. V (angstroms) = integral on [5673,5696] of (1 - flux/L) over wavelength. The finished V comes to -0.80 angstroms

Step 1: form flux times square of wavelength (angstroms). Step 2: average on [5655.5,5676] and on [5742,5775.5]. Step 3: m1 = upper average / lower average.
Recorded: 1.05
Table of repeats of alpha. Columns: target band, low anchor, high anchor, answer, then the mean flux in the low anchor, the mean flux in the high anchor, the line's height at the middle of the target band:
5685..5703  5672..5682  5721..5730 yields 0.7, 15.4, 14.8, 15.2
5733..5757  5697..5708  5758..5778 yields 0.1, 14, 14.9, 14.6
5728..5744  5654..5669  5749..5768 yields -0.4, 14.2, 14.7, 14.6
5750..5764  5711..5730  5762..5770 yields 0.6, 14.4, 15.2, 15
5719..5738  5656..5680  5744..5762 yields -0.3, 14.7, 14.5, 14.6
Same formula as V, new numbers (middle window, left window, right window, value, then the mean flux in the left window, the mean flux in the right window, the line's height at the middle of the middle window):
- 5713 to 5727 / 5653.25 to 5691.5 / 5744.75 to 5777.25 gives 0.3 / 14.5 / 14.7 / 14.6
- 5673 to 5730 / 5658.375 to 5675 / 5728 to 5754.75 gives 0.5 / 14.7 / 14.6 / 14.7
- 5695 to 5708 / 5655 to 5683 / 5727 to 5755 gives 0.4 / 14.6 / 14.7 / 14.6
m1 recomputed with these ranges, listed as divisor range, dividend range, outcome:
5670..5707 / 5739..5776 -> 1.02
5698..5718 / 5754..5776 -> 1.09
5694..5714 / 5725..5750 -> 1.06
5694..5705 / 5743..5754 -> 1.01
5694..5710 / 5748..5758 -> 1.02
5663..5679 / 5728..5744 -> 1.03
